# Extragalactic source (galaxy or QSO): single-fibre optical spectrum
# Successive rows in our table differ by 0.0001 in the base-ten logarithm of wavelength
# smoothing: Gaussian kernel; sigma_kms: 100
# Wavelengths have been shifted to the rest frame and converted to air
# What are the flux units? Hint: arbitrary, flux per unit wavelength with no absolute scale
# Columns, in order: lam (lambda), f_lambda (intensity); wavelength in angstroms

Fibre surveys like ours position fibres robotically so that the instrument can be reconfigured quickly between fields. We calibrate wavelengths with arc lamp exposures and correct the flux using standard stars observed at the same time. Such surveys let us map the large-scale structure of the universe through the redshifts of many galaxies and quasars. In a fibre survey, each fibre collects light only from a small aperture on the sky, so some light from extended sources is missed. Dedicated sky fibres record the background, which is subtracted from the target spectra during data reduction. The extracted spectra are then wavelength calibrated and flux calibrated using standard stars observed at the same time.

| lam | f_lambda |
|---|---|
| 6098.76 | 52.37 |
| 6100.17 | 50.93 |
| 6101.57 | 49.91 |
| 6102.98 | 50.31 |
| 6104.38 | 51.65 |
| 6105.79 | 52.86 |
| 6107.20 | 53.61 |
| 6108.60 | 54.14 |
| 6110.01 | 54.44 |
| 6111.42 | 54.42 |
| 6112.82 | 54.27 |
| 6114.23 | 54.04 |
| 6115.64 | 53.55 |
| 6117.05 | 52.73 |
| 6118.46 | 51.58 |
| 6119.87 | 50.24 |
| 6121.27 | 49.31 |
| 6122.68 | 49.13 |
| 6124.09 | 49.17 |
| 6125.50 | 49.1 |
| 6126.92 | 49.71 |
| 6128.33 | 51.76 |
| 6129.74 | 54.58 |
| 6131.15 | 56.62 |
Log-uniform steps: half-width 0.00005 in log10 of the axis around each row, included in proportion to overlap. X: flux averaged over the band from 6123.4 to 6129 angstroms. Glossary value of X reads 49.9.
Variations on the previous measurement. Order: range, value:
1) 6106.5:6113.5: 54.2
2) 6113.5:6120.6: 52.4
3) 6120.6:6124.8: 49.2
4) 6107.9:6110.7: 54.3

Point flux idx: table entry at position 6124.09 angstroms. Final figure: 49.17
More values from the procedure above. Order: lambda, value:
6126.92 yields 49.71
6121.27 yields 49.31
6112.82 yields 54.27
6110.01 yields 54.44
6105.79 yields 52.86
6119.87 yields 50.24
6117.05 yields 52.73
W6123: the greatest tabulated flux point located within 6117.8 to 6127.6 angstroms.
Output 51.58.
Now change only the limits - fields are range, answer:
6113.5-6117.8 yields 54.04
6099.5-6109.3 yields 54.14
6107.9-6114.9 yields 54.44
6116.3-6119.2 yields 52.73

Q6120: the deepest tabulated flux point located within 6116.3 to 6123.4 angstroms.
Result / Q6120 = 49.13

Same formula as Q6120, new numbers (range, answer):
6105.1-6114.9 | 52.86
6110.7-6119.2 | 51.58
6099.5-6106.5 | 49.91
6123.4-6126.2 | 49.1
